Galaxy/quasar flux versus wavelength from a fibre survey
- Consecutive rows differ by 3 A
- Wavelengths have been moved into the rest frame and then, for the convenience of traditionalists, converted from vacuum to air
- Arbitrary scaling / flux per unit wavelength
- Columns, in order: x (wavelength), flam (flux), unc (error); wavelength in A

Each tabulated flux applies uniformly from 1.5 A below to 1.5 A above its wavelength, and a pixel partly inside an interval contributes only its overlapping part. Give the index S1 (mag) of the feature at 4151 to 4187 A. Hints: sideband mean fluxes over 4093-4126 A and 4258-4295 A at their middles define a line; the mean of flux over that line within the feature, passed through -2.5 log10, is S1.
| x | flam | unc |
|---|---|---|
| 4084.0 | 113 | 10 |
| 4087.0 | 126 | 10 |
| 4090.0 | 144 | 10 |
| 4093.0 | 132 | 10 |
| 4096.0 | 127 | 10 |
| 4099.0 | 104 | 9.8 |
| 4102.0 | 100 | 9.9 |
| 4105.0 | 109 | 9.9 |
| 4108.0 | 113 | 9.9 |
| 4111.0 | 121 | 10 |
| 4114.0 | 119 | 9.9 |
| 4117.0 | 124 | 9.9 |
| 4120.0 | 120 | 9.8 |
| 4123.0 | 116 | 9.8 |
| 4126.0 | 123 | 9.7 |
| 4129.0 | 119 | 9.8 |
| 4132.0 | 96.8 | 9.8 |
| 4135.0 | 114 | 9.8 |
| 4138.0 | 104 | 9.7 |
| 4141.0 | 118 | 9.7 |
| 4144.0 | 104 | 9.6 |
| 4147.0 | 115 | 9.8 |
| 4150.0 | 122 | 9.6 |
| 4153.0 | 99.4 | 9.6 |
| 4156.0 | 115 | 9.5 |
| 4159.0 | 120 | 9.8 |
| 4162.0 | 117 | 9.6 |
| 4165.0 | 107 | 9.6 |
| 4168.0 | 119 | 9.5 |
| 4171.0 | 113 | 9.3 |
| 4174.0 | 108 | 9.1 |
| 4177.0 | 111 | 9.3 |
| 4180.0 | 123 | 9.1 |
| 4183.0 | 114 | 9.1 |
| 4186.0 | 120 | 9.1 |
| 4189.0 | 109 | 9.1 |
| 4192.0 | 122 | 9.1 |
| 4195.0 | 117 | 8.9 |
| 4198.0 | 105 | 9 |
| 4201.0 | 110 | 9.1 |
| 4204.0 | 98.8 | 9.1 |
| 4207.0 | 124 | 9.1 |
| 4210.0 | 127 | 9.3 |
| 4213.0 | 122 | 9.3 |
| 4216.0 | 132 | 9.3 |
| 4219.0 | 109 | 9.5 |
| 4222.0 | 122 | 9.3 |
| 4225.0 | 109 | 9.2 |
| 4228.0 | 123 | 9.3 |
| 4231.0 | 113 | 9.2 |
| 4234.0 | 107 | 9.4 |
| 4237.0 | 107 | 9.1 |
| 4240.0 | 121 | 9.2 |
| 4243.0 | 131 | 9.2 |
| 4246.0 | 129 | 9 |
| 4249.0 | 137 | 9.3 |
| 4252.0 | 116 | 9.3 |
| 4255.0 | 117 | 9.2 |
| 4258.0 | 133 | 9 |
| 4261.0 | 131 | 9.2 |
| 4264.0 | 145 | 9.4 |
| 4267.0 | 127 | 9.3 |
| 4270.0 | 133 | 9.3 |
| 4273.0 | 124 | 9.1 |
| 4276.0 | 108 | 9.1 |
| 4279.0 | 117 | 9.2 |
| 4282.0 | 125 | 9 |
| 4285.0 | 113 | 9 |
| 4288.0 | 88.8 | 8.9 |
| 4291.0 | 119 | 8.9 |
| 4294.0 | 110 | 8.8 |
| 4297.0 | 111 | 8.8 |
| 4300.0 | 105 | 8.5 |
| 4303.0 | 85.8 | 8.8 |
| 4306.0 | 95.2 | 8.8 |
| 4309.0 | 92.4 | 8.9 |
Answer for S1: 0.038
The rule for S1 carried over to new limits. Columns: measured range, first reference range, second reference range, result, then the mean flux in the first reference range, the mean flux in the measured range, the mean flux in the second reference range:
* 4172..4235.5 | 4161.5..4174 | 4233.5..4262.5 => 0.02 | 113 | 115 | 123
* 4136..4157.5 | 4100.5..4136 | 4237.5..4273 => 0.06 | 115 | 111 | 128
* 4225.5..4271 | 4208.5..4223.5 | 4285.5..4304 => -0.09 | 122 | 124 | 104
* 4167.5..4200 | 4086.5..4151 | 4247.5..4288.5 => 0.05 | 117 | 114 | 123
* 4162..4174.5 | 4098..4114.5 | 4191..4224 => 0.02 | 111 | 113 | 117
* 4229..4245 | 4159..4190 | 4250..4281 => 0.05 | 114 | 116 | 125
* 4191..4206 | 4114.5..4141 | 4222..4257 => 0.07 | 115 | 111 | 119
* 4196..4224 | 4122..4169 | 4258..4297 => 0.00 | 113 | 117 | 120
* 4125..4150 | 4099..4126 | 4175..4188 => 0.03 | 115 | 112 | 116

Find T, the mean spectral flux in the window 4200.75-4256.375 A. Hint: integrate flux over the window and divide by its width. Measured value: 119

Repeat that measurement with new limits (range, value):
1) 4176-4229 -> 117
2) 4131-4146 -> 108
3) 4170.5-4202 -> 114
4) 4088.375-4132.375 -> 118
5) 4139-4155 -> 112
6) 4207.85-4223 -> 122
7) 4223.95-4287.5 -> 122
